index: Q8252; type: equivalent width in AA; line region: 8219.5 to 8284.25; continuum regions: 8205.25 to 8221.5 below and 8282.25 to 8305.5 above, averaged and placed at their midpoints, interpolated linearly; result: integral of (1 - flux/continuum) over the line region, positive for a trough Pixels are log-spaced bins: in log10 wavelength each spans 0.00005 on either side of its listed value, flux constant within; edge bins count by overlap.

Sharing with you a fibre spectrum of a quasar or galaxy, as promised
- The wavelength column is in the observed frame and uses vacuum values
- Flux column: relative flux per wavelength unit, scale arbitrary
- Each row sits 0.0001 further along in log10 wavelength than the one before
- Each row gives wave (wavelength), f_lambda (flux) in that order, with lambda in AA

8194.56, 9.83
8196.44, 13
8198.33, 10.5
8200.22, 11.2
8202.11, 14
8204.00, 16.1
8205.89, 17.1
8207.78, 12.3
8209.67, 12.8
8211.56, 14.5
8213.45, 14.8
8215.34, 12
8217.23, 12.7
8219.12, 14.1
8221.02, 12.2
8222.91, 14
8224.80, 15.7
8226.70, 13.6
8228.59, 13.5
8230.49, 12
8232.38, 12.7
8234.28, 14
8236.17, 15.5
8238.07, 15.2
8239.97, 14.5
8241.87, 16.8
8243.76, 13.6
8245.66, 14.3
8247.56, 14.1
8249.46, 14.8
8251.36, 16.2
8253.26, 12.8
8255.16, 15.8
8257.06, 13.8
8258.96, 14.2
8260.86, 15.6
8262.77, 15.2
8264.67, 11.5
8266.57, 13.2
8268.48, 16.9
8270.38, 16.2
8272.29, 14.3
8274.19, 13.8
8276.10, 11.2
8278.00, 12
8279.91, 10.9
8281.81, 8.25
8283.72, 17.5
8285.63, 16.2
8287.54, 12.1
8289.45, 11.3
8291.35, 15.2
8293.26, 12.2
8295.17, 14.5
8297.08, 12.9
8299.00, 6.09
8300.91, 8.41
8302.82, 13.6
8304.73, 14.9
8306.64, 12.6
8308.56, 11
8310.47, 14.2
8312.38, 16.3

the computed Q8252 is -3.8 AA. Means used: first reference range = 13.6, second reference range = 12.8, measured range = 14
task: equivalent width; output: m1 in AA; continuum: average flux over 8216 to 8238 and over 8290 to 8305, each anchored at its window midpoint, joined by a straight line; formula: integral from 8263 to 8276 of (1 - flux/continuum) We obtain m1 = -1.5 AA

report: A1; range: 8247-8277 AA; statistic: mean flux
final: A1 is 14.4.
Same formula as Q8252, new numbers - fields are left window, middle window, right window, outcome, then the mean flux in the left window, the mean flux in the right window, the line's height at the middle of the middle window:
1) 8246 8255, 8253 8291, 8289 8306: -0.6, 14.6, 12.2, 13.5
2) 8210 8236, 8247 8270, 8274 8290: -2.8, 13.6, 12.6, 13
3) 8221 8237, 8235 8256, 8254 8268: -1.3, 13.8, 14.3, 14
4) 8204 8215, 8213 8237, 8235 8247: 1.7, 14.3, 14.9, 14.6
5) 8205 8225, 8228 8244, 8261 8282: -0.8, 13.8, 13.3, 13.6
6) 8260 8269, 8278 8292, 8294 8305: -0.3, 14.3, 11.5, 12.7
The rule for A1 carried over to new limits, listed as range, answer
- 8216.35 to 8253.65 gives 14.1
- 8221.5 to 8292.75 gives 14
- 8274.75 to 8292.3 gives 12.8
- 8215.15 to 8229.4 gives 13.6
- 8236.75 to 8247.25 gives 14.8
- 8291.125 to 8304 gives 11.7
